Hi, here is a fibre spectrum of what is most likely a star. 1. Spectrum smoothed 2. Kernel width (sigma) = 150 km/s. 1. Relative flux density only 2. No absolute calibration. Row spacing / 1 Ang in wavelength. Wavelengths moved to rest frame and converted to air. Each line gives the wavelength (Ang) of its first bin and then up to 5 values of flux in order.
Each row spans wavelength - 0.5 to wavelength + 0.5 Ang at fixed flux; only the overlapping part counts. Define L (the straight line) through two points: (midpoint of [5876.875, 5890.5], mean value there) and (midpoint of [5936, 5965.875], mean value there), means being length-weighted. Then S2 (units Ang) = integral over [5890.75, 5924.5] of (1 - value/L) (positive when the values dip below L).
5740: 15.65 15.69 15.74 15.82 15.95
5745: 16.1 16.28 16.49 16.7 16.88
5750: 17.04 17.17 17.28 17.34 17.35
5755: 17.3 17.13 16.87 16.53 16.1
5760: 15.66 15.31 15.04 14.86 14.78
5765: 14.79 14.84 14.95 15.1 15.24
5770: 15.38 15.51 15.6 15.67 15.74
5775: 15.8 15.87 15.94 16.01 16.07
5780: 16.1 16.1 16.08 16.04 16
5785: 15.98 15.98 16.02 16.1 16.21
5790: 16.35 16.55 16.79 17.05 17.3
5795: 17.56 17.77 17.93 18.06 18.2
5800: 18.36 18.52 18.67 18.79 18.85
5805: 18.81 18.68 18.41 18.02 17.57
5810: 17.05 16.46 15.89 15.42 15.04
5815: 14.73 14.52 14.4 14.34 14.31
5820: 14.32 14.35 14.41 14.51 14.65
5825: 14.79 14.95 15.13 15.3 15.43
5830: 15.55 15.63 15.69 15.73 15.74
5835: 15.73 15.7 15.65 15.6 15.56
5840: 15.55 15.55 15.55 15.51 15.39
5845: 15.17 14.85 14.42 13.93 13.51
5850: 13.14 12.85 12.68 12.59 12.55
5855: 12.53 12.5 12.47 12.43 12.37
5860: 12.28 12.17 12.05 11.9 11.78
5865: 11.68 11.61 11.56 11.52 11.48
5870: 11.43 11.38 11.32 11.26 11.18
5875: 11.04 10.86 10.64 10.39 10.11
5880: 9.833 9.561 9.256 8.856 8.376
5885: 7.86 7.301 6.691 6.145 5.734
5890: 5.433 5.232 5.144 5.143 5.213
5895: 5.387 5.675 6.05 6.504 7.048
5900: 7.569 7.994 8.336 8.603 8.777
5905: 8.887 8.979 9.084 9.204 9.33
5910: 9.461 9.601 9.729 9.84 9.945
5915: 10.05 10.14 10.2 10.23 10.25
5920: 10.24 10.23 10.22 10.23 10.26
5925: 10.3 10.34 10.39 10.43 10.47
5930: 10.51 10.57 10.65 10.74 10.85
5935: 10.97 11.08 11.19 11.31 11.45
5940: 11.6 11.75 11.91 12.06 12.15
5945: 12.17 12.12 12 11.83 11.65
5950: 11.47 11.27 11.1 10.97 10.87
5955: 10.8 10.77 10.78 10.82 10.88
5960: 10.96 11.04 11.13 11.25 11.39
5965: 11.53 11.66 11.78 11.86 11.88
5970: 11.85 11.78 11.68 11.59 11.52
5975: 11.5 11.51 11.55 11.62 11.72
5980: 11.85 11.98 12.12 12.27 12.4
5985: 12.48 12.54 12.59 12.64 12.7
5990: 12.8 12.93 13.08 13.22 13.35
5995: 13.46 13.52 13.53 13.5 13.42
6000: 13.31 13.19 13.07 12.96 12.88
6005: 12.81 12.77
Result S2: 3.3 Ang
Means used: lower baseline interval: 8.23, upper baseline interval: 11.4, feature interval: 8.52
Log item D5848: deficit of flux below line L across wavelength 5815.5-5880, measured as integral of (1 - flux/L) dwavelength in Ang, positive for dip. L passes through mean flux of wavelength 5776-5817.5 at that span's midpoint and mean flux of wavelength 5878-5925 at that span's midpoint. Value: -3.9 Ang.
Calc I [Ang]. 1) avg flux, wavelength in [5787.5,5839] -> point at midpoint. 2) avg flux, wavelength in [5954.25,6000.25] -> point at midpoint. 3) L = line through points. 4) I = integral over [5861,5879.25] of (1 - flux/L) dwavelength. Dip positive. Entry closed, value 4.31 Ang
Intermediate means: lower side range 16.3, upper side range 12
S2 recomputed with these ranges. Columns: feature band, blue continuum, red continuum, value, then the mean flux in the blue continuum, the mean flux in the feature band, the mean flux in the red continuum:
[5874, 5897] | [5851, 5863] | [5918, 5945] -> 7.9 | 12.4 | 7.76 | 10.9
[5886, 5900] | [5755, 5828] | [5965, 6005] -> 8.2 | 16.2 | 5.92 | 12.4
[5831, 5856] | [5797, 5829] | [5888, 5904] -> -3.8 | 16.3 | 14.6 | 6.41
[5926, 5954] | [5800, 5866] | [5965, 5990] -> 3.2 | 14.9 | 11.3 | 12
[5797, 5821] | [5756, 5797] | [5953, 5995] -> -2.4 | 16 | 16.8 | 11.8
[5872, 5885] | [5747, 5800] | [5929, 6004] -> 3.6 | 16.3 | 10.1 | 11.9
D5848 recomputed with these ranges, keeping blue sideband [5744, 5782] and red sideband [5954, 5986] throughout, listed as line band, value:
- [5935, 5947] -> 0.5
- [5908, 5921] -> 2.9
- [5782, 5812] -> -4.0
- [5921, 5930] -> 1.6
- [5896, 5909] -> 5.0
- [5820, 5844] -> -1.3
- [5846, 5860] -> 1.1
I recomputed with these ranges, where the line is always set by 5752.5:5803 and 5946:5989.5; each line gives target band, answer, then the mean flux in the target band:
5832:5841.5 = -0.5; 15.6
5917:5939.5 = 3.6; 10.6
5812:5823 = 0.5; 14.6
